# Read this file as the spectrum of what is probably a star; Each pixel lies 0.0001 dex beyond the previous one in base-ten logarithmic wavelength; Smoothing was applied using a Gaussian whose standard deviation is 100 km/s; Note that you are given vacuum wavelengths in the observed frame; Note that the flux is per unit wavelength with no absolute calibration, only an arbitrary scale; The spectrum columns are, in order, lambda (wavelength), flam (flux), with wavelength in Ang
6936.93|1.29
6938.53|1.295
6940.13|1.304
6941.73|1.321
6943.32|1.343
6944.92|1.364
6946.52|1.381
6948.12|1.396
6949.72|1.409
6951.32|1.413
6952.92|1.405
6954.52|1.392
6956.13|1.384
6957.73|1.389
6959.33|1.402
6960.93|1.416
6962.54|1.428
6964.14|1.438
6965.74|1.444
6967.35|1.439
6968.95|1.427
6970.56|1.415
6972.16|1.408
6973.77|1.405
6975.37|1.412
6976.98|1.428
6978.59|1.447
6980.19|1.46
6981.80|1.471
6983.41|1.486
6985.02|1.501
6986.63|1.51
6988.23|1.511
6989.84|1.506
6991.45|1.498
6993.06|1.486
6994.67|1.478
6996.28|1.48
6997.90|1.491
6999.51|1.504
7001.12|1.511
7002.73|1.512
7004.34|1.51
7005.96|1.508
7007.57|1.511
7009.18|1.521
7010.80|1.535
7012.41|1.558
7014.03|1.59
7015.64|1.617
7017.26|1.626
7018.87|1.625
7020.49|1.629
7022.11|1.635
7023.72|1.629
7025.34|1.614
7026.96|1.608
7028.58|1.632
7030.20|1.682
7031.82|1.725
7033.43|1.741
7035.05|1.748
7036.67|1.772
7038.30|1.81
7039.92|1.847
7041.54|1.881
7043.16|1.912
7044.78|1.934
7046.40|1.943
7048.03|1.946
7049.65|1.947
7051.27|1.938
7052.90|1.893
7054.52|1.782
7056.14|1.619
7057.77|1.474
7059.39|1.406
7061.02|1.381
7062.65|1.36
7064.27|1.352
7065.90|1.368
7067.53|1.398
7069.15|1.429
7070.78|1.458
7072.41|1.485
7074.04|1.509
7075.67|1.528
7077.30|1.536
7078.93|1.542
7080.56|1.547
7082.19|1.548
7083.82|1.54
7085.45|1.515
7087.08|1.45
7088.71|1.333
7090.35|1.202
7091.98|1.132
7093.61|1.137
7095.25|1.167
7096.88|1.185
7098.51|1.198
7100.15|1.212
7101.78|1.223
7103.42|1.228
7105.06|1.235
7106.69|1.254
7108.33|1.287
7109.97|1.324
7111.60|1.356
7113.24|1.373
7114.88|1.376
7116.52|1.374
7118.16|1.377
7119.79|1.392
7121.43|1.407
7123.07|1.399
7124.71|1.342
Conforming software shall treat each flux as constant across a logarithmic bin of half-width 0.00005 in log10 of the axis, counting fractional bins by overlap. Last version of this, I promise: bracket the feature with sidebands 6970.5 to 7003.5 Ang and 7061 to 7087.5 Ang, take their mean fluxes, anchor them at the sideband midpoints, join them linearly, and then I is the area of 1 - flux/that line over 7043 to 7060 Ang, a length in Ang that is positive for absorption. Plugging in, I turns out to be -3.80 Ang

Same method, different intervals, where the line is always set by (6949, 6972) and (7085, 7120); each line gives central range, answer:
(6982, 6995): -1.0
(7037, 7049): -5.0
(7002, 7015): -1.5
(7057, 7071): -0.9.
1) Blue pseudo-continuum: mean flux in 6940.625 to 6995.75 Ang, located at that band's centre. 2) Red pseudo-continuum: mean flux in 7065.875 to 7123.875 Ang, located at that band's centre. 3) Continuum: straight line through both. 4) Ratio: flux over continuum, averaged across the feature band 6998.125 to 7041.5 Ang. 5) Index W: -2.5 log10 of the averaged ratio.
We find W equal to -0.16 mag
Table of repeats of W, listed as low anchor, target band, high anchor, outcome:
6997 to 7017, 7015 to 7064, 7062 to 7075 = -0.16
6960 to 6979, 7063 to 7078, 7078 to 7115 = -0.08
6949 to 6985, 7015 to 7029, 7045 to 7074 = -0.06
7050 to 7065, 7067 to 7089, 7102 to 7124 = 0.00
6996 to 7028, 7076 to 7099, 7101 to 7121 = 0.01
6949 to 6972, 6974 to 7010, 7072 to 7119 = -0.07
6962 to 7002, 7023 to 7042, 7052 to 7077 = -0.16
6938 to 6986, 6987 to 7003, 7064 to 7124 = -0.08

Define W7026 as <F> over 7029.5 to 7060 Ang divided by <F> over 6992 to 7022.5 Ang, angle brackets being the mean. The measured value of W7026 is 1.16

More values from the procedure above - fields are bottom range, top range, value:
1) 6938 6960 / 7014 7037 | 1.21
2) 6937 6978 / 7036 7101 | 1.11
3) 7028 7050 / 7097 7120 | 0.71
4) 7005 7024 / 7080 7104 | 0.83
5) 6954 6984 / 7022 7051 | 1.25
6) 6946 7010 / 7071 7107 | 0.93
